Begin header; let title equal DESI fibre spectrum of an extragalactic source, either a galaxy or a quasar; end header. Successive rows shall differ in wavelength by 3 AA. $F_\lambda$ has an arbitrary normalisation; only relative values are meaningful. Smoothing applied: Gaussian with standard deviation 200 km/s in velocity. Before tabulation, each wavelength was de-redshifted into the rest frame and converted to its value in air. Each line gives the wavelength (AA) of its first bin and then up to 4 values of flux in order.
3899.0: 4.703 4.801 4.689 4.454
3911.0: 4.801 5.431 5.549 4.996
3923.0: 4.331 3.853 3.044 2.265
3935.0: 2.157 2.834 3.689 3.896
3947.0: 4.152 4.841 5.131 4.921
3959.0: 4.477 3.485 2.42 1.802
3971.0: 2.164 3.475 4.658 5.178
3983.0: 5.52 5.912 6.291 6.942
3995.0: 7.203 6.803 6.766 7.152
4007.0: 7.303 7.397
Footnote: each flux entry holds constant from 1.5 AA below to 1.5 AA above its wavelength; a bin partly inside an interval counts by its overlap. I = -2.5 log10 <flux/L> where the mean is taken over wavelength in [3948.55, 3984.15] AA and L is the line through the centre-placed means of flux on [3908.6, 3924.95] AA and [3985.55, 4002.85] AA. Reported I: 0.45 mag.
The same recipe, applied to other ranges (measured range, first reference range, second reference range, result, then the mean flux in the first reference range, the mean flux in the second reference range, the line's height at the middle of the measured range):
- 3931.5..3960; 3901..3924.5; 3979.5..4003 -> 0.389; 4.88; 6.39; 5.52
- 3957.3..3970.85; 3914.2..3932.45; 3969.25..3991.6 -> 0.476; 4.21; 4.82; 4.64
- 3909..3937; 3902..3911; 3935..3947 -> 0.020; 4.65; 3.39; 4.05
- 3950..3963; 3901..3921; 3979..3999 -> 0.241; 4.96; 6.28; 5.73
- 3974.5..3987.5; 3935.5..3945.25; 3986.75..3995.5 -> 0.167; 3.33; 6.69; 6.02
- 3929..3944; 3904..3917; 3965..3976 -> 0.320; 4.93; 2.57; 3.91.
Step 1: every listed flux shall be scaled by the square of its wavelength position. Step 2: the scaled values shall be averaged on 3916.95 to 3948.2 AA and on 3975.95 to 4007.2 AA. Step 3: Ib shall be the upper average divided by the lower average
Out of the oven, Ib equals 1.8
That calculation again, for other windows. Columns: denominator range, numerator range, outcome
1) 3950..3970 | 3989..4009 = 1.90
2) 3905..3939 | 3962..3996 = 1.18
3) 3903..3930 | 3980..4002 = 1.44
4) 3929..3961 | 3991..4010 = 1.91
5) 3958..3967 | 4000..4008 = 2.18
